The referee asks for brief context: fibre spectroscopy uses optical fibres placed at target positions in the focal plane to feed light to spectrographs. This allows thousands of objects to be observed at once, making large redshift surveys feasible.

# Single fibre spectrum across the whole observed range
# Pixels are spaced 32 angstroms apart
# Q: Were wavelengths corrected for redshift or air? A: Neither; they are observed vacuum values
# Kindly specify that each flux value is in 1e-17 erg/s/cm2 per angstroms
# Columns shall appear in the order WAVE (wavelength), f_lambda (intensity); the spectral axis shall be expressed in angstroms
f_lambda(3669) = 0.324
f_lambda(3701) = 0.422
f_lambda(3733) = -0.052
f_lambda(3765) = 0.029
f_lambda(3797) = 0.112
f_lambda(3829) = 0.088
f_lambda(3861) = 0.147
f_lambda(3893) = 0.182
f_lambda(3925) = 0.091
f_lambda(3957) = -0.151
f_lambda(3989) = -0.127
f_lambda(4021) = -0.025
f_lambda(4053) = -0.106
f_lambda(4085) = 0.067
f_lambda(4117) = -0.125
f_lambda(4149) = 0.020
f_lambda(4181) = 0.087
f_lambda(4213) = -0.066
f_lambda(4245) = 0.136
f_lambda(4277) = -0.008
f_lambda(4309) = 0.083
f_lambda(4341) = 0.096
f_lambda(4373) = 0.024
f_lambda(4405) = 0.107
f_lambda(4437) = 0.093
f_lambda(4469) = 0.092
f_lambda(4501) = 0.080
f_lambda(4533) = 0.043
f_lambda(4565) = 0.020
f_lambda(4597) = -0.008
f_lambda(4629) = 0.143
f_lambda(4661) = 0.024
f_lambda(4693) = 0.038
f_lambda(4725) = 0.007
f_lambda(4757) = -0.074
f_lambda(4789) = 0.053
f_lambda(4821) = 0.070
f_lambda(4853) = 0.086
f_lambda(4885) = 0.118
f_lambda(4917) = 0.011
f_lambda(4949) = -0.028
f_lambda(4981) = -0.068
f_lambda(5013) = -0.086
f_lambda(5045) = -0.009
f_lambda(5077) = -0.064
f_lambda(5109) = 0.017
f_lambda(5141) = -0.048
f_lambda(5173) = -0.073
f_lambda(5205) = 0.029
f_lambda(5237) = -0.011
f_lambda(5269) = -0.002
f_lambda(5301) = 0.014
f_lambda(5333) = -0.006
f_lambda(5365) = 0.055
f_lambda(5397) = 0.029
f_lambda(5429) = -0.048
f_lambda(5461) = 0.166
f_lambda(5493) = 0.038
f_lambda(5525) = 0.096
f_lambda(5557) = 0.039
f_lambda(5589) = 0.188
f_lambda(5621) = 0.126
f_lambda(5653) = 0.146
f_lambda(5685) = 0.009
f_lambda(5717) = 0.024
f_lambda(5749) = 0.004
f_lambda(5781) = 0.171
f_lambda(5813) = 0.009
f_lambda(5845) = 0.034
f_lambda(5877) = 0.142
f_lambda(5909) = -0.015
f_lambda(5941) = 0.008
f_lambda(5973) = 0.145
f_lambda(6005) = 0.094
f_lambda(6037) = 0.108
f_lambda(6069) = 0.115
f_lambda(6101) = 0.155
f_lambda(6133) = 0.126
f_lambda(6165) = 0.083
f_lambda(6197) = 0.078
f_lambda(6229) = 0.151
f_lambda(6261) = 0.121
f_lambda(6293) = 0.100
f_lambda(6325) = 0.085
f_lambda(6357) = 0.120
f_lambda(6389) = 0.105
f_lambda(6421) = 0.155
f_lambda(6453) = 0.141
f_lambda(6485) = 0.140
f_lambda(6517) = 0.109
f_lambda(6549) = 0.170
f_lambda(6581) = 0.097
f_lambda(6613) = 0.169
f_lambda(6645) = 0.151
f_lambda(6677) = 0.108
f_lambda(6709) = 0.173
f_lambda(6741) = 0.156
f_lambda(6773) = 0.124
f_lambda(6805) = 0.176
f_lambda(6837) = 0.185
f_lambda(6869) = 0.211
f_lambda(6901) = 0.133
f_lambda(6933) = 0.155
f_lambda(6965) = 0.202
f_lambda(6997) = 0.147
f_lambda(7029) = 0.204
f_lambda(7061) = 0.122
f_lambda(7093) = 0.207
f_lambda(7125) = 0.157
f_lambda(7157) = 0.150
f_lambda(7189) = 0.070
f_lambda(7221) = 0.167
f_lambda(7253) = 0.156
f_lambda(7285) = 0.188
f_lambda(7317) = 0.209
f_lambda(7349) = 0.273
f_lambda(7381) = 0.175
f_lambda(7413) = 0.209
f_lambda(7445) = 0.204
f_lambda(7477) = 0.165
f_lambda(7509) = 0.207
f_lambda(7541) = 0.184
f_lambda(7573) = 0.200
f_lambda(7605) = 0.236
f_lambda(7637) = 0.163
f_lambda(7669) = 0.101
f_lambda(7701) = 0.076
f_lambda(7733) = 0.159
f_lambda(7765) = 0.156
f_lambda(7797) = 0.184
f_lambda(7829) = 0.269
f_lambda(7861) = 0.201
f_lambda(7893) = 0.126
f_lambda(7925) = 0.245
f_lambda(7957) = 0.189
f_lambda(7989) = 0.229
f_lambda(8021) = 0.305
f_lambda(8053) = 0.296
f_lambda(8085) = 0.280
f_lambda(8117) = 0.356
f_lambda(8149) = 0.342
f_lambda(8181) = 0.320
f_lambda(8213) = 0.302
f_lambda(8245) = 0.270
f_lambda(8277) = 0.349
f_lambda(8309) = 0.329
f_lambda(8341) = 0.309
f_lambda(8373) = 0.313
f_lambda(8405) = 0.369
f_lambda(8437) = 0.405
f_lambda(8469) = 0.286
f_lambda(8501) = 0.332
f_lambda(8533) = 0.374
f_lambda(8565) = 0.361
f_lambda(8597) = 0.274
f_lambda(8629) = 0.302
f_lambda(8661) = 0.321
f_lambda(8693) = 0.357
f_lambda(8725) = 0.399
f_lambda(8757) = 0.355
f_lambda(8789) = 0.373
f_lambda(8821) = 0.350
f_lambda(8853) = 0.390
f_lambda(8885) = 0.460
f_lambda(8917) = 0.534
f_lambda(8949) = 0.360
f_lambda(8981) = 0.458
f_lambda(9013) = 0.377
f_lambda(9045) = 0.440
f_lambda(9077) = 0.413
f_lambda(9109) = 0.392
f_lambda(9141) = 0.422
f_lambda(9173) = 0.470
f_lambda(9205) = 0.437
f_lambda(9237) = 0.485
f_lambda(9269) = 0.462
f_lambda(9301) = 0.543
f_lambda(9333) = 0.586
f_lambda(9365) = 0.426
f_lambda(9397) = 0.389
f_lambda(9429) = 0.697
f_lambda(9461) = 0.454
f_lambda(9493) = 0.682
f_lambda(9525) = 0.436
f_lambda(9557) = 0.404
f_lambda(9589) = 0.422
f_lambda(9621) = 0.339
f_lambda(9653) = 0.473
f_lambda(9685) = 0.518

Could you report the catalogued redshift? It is 1.01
